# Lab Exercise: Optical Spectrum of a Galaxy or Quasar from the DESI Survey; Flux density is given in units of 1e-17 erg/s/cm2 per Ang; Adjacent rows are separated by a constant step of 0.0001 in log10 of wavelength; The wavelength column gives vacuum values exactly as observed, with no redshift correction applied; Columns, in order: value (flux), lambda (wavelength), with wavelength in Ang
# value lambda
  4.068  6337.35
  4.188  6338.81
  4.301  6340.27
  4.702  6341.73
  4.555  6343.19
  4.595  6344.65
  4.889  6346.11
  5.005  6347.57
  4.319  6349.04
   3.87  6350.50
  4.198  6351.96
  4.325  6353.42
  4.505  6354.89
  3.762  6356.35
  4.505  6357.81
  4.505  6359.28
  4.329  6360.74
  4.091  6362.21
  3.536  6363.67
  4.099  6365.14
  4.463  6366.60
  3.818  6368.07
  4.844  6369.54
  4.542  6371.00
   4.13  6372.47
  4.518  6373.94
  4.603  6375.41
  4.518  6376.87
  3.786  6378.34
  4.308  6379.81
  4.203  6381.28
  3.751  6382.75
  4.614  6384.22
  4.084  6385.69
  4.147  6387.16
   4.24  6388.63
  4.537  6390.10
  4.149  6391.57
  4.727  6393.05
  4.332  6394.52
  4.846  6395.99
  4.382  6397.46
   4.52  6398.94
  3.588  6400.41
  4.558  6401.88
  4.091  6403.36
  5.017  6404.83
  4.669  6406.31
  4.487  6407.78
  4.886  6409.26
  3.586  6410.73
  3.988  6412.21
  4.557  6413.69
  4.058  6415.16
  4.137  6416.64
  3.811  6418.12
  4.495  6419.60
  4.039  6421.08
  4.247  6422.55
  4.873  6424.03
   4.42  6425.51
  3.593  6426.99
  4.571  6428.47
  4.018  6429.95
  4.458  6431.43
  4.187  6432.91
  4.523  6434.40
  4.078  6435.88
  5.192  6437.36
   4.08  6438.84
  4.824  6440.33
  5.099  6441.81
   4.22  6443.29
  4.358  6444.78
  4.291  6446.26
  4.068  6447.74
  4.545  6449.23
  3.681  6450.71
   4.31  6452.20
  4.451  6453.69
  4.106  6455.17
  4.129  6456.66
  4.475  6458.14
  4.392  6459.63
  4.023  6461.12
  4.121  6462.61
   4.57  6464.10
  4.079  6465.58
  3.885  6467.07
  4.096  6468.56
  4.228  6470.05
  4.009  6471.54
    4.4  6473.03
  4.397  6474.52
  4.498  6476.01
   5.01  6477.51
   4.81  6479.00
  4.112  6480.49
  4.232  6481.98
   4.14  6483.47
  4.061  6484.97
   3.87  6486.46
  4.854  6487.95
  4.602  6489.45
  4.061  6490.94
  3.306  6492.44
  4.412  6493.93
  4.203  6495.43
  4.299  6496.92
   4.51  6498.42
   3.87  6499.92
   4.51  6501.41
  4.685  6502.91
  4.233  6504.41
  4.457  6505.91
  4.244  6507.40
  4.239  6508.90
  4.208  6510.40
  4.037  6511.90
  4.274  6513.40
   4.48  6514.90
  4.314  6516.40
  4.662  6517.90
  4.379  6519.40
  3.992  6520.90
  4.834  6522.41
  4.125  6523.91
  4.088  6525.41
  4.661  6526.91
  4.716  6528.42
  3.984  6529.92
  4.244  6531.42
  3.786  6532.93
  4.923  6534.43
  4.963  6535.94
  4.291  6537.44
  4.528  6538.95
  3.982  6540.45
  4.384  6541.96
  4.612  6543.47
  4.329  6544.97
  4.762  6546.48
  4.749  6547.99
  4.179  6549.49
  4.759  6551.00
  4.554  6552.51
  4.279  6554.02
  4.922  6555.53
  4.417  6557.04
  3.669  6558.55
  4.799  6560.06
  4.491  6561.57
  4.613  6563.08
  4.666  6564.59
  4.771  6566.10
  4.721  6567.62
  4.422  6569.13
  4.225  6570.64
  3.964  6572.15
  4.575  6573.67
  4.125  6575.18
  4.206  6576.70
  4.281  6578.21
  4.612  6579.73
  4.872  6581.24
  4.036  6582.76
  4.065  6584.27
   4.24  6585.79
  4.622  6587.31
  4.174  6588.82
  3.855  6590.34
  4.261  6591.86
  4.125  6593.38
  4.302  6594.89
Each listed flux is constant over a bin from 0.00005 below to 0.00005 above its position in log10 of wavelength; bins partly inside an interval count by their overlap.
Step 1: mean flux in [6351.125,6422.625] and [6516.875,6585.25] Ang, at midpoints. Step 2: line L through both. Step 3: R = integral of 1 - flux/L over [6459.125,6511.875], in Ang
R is 1.2 Ang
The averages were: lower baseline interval 4.29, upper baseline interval 4.43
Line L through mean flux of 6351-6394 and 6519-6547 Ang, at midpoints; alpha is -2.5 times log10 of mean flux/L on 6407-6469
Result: 0.01 mag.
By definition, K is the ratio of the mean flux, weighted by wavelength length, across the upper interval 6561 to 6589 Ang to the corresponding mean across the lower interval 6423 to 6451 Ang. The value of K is 1.0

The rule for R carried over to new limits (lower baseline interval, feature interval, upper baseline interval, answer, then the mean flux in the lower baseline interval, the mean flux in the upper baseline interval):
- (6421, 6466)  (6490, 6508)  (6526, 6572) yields 0.7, 4.33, 4.47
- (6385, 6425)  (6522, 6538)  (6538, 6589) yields 0.0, 4.34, 4.43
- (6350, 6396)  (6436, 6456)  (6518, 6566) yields -0.2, 4.27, 4.45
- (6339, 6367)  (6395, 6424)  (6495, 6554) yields 0.2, 4.34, 4.39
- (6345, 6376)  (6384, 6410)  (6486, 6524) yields -0.7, 4.33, 4.3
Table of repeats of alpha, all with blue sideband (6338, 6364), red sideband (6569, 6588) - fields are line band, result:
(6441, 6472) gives 0.02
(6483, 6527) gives 0.01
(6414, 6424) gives 0.04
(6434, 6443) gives -0.07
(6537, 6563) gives -0.03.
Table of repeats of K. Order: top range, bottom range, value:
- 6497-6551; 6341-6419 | 1.01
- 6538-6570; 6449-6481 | 1.05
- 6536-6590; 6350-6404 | 1.04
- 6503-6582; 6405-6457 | 1.02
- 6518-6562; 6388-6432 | 1.02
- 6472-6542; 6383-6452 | 1.00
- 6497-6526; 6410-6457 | 1.01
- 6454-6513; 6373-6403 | 0.99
